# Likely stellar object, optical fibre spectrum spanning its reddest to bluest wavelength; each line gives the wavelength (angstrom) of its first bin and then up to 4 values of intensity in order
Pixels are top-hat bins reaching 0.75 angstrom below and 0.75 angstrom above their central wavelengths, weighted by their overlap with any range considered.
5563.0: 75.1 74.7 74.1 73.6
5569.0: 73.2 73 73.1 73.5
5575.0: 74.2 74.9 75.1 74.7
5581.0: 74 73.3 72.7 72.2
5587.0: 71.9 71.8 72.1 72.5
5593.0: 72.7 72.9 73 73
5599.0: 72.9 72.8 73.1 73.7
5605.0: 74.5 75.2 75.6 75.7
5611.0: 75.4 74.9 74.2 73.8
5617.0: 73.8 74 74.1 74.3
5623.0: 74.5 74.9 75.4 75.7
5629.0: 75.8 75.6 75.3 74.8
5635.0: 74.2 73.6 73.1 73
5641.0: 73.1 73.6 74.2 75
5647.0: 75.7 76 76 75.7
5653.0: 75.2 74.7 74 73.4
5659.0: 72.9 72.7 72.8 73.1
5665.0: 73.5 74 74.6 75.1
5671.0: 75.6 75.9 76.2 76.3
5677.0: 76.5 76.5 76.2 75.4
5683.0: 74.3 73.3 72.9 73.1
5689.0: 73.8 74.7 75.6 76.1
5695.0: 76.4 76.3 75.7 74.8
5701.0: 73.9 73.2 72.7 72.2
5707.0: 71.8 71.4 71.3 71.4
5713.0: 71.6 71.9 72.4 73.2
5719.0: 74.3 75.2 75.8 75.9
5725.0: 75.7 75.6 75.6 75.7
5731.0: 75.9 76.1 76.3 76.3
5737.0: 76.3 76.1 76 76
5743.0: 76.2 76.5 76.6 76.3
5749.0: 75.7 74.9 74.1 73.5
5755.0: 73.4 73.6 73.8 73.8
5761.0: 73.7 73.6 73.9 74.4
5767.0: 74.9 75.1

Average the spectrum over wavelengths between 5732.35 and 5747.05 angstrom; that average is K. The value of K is 76.2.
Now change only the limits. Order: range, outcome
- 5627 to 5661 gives 74.5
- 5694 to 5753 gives 74.7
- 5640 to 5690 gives 74.6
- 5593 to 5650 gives 74.3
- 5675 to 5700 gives 75.2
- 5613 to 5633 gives 74.7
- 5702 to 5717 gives 72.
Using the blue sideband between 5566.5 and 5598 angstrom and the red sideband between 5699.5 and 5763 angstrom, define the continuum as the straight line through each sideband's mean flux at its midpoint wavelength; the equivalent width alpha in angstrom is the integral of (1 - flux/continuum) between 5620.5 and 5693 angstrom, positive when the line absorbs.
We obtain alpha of -0.8 angstrom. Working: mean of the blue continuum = 73.2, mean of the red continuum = 74.4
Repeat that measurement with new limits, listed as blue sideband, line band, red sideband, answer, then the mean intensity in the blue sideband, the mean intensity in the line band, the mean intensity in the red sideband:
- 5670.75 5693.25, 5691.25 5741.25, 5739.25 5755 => 0.5 angstrom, 75.1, 74.5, 75.5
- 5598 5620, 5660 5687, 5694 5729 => -0.3 angstrom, 74.2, 74.7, 73.9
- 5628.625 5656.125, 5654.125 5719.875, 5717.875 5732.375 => 0.9 angstrom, 74.7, 74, 75.5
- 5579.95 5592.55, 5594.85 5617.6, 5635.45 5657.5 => -0.3 angstrom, 72.6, 74.1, 74.5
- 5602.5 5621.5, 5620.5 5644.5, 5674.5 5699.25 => 0.1 angstrom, 74.5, 74.4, 75.2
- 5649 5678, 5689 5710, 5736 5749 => 0.4 angstrom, 74.7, 74.1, 76.2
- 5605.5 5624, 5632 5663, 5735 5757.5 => 0.3 angstrom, 74.6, 74.2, 75.4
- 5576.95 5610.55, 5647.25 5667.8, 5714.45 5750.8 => 0.1 angstrom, 73.5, 74.2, 75.5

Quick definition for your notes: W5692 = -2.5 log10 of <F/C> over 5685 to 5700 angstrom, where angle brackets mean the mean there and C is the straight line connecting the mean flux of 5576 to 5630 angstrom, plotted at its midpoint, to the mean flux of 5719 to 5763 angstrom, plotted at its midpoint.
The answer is 0.00 mag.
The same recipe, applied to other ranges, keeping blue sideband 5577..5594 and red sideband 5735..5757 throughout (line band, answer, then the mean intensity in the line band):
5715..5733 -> 0.00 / 75.1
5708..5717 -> 0.05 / 71.7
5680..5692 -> 0.01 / 74.2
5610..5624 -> -0.01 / 74.4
